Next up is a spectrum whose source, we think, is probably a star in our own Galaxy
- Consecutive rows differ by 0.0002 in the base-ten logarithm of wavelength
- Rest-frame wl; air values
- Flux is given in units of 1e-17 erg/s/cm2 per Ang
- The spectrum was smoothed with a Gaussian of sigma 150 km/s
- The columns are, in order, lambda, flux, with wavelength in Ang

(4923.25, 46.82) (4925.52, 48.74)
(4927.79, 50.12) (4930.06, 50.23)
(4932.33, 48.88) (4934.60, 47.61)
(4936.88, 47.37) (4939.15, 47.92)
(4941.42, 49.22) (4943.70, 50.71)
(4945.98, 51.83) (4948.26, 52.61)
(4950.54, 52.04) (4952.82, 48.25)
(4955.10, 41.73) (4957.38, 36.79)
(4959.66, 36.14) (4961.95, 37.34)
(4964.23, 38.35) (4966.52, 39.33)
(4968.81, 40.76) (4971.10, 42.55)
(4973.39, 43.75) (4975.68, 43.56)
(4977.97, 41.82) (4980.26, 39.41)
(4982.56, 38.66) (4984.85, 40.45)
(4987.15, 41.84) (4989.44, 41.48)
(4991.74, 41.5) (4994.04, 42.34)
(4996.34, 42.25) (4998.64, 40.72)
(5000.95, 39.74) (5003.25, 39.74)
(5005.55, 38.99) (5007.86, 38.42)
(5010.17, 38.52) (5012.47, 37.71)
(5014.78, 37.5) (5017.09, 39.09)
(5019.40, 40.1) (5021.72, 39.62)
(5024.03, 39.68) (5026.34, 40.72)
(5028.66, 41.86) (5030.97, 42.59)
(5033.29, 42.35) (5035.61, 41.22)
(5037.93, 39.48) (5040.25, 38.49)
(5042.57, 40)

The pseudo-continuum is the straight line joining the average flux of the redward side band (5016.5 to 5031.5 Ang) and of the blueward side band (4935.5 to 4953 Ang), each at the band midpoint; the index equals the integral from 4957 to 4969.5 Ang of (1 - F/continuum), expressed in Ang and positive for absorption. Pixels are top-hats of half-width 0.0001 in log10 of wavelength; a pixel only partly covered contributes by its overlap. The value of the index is 2.5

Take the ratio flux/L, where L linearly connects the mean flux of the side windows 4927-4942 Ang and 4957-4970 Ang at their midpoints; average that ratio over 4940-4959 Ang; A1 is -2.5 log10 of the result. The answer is -0.10 mag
